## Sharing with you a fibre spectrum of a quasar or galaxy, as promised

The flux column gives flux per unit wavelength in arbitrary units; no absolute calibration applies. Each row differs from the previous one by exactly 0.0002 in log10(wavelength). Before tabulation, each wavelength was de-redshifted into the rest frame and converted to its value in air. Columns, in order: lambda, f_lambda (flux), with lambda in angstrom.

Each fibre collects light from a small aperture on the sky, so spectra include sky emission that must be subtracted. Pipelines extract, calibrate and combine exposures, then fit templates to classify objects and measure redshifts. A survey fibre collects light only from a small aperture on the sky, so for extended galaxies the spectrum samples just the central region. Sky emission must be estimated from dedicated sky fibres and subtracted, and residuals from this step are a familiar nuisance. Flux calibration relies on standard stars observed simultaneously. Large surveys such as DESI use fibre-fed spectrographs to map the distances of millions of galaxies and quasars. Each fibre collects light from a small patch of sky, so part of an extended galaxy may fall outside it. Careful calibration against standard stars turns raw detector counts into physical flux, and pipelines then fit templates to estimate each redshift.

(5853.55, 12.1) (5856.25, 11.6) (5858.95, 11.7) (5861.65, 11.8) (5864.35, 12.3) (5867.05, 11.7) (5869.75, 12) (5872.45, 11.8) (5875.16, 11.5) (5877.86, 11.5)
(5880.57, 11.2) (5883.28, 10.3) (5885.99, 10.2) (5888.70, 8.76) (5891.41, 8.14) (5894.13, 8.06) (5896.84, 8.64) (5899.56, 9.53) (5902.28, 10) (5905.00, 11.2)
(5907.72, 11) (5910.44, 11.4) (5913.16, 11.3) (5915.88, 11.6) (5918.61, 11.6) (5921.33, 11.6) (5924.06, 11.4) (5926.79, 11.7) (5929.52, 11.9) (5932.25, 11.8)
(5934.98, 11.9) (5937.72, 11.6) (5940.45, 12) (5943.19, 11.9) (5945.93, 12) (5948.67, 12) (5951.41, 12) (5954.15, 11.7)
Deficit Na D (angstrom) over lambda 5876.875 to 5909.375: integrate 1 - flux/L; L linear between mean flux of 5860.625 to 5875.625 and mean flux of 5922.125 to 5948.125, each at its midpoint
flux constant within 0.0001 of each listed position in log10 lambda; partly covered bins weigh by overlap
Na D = 5.4 angstrom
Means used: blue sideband 11.9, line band 9.87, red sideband 11.8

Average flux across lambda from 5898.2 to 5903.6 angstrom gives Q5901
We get 9.76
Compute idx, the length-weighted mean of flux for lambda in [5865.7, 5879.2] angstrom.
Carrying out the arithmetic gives 11.7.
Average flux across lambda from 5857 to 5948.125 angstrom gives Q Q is 11.1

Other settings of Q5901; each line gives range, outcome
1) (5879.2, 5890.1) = 10.1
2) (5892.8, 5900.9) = 8.75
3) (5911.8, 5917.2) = 11.5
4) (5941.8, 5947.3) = 11.9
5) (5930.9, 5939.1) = 11.8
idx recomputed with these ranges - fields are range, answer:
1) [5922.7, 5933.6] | 11.7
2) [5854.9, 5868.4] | 11.8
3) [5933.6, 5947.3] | 11.9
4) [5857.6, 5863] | 11.7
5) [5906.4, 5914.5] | 11.2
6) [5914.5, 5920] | 11.6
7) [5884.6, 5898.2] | 8.76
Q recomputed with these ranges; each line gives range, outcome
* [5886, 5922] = 10.2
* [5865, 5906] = 10.3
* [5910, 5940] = 11.6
